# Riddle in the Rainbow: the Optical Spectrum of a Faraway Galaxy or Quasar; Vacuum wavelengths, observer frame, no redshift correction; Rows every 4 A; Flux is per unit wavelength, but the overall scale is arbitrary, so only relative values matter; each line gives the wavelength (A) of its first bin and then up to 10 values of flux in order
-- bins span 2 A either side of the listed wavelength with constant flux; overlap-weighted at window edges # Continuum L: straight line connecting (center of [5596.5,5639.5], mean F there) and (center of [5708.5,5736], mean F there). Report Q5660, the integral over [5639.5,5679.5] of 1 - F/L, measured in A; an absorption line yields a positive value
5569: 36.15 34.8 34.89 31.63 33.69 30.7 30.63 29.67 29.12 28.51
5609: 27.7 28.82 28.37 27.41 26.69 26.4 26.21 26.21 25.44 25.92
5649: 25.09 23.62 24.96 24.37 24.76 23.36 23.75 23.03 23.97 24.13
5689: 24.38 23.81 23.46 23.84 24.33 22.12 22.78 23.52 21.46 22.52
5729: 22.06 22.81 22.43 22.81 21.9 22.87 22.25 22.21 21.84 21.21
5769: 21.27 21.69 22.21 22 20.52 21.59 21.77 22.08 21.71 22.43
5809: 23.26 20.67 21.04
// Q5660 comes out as 1.8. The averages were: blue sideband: 27.6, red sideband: 22.5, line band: 24.4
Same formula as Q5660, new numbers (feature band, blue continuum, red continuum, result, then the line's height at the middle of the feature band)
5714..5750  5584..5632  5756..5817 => 2.1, 23.9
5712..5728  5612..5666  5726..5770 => 0.4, 23.2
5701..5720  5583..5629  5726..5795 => 0.9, 24.3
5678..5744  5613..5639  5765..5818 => 3.2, 24.3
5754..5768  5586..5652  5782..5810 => 0.8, 23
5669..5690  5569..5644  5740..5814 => 1.9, 26.2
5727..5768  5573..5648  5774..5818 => 2.4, 23.6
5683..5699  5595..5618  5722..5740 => 0.3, 24.4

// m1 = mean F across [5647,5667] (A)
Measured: 24.6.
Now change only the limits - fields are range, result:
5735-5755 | 22.5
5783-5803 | 21.5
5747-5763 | 22.3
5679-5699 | 23.9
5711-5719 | 23.1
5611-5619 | 28.6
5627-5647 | 26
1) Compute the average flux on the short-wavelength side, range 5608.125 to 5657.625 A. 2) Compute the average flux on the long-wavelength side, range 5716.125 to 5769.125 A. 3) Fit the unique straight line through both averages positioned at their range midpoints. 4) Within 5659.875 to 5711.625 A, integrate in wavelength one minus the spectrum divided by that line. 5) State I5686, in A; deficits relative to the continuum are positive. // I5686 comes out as 1.3 A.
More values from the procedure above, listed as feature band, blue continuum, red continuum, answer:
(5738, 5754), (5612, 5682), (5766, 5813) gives 0.3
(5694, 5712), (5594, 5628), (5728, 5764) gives 0.6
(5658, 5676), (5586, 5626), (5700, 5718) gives 1.1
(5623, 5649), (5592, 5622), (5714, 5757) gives 1.2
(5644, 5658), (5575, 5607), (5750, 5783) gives 1.6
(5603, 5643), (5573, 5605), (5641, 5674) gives 1.2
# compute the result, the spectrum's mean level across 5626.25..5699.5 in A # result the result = 24.6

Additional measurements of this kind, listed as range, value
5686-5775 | 22.6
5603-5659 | 26.5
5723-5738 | 22.5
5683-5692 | 24.2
